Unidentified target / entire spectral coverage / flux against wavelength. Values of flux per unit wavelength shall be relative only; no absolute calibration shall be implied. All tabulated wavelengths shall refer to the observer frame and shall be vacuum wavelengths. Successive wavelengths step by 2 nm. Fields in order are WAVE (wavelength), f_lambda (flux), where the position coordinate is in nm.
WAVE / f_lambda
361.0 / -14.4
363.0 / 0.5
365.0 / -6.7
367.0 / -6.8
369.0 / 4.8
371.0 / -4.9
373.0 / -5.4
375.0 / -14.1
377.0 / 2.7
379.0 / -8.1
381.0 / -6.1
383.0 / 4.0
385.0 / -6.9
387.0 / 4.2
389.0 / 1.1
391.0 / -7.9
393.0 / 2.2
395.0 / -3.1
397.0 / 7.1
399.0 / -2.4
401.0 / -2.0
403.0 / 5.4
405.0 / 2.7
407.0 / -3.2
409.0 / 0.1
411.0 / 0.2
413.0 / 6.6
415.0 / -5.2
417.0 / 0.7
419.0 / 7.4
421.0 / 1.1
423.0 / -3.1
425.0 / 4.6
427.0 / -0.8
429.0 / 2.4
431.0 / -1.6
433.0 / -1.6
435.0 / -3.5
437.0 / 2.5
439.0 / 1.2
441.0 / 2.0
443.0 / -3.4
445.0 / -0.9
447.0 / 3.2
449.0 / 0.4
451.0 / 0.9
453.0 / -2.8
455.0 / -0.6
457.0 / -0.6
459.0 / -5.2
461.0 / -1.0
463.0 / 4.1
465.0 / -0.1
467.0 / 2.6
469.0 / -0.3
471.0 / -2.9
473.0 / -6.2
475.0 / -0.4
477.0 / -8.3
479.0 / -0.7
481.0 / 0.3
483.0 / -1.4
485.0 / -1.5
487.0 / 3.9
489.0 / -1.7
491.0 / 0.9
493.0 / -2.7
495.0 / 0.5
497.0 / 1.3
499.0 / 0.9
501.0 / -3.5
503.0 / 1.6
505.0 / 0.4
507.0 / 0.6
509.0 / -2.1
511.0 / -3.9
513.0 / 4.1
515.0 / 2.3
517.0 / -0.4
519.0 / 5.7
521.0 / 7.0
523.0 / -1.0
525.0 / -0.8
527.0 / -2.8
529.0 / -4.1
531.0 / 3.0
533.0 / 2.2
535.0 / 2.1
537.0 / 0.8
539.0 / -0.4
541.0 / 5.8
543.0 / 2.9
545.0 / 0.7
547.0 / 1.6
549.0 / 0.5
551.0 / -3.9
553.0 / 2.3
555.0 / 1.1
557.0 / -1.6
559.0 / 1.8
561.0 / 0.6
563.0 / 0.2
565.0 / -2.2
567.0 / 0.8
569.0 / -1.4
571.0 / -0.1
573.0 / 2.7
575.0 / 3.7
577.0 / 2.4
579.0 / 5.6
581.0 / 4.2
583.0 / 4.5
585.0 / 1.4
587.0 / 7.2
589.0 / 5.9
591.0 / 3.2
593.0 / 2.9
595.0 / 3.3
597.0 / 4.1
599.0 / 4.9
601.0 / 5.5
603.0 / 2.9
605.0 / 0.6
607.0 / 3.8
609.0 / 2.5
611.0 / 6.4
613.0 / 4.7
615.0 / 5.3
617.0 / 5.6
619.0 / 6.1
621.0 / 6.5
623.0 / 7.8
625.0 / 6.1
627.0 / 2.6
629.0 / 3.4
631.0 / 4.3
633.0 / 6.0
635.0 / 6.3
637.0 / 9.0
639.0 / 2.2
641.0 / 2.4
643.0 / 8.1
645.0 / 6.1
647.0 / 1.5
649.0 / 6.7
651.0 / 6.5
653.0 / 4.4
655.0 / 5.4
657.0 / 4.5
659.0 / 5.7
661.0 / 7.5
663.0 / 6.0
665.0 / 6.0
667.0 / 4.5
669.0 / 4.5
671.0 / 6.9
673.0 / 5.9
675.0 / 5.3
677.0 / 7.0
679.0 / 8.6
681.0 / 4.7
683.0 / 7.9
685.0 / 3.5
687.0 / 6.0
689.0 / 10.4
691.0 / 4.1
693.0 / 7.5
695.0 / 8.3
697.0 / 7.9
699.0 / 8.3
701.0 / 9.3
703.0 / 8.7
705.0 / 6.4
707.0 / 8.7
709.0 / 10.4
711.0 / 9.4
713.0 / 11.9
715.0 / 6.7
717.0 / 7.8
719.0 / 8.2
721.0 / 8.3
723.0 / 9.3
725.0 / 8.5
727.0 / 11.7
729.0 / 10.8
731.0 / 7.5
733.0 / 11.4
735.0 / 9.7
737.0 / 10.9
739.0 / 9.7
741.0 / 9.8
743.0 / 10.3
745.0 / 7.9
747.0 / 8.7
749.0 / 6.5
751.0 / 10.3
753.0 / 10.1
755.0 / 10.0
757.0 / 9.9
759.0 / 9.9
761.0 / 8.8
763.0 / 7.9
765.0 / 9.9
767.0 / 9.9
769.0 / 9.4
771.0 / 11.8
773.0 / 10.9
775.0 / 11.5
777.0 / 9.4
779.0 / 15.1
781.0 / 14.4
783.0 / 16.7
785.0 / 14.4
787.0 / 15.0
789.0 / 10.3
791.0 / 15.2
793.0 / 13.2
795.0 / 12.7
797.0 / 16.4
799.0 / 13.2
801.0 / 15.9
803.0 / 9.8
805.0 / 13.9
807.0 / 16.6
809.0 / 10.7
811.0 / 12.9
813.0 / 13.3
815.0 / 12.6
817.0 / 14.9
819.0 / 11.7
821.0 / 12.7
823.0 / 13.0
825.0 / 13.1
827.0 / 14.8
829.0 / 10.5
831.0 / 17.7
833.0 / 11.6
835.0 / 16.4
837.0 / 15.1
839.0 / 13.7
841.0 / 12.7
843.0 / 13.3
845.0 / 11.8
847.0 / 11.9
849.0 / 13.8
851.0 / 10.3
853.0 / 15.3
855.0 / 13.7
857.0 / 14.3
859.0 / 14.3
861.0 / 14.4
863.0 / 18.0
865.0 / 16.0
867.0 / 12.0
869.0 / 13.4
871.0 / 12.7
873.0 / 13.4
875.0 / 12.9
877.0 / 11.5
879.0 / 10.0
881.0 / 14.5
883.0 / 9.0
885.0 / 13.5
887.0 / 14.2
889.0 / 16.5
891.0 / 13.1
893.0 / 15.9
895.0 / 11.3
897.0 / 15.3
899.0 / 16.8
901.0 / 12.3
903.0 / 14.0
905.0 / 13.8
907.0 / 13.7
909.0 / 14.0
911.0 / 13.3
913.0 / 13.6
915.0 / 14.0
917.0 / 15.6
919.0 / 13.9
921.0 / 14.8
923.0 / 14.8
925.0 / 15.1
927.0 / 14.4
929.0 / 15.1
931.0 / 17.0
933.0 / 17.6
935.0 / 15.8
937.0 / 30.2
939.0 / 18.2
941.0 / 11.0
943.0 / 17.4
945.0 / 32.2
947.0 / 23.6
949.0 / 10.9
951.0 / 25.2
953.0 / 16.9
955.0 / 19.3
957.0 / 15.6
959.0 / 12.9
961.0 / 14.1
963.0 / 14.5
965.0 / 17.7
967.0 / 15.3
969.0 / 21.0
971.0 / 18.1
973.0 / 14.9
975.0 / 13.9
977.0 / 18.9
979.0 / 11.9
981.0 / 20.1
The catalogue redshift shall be 0.74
